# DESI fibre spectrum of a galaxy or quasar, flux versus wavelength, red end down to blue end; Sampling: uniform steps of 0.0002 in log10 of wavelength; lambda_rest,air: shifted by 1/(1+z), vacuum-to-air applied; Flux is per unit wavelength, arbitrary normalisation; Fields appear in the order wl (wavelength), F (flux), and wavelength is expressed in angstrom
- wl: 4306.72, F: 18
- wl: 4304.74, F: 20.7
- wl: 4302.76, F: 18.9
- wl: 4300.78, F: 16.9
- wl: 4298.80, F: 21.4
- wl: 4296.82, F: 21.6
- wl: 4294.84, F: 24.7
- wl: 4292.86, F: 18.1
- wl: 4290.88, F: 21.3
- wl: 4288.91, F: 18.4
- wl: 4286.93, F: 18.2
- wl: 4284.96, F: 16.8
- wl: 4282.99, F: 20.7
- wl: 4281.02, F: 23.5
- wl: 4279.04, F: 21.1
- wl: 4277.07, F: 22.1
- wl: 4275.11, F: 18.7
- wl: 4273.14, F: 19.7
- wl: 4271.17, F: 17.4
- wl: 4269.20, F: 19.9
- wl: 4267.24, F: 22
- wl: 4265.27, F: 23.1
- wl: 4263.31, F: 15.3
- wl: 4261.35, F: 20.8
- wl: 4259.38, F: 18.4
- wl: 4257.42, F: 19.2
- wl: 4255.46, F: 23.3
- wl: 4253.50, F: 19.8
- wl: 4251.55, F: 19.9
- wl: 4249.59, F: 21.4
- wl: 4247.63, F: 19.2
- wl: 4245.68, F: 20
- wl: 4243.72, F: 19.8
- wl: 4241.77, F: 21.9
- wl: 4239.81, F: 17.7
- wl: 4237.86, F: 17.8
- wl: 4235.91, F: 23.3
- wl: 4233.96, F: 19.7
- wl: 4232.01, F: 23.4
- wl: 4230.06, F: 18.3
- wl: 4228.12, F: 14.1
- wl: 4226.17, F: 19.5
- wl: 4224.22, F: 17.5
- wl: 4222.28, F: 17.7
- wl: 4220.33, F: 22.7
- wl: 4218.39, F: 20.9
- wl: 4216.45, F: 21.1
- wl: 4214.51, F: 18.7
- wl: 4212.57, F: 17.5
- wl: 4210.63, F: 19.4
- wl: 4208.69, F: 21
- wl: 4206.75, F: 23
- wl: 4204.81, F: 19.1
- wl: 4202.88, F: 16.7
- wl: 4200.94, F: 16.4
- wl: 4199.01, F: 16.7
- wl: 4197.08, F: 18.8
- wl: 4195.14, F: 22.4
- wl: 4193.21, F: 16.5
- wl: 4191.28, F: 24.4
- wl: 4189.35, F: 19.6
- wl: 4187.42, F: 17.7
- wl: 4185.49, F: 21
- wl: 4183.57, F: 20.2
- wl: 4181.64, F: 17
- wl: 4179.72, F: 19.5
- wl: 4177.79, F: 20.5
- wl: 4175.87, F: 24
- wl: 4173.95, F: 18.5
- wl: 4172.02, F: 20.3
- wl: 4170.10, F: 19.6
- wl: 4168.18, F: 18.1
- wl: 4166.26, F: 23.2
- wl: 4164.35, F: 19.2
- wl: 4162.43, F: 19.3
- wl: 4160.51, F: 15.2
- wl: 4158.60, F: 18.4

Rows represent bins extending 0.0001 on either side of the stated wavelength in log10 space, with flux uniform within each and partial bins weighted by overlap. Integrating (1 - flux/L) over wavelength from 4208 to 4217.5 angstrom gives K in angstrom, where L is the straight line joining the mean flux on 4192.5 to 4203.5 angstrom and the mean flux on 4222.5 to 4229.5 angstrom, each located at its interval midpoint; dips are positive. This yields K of -1.1 angstrom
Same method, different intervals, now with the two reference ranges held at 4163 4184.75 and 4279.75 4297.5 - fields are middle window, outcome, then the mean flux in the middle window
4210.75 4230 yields 1.24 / 18.9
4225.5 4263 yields 0.79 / 19.8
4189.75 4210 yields 0.59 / 19.5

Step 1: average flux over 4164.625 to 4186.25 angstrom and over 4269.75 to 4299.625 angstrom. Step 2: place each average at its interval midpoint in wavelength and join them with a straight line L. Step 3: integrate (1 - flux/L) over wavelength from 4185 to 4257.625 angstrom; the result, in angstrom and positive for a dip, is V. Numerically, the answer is 1.9 angstrom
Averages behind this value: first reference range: 20.1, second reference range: 20.2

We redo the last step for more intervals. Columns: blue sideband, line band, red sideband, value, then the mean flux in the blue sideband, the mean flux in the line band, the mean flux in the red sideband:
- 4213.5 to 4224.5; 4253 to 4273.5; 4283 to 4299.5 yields 0.1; 19.9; 19.9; 20.1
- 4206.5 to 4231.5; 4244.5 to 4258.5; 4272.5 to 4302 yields -0.5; 19.3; 20.4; 20.2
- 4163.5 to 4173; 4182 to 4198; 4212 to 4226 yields -0.1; 20.1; 20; 19.5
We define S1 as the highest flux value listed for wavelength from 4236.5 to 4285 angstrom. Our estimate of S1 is 23.5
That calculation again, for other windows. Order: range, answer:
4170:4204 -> 24.4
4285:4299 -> 24.7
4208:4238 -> 23.4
